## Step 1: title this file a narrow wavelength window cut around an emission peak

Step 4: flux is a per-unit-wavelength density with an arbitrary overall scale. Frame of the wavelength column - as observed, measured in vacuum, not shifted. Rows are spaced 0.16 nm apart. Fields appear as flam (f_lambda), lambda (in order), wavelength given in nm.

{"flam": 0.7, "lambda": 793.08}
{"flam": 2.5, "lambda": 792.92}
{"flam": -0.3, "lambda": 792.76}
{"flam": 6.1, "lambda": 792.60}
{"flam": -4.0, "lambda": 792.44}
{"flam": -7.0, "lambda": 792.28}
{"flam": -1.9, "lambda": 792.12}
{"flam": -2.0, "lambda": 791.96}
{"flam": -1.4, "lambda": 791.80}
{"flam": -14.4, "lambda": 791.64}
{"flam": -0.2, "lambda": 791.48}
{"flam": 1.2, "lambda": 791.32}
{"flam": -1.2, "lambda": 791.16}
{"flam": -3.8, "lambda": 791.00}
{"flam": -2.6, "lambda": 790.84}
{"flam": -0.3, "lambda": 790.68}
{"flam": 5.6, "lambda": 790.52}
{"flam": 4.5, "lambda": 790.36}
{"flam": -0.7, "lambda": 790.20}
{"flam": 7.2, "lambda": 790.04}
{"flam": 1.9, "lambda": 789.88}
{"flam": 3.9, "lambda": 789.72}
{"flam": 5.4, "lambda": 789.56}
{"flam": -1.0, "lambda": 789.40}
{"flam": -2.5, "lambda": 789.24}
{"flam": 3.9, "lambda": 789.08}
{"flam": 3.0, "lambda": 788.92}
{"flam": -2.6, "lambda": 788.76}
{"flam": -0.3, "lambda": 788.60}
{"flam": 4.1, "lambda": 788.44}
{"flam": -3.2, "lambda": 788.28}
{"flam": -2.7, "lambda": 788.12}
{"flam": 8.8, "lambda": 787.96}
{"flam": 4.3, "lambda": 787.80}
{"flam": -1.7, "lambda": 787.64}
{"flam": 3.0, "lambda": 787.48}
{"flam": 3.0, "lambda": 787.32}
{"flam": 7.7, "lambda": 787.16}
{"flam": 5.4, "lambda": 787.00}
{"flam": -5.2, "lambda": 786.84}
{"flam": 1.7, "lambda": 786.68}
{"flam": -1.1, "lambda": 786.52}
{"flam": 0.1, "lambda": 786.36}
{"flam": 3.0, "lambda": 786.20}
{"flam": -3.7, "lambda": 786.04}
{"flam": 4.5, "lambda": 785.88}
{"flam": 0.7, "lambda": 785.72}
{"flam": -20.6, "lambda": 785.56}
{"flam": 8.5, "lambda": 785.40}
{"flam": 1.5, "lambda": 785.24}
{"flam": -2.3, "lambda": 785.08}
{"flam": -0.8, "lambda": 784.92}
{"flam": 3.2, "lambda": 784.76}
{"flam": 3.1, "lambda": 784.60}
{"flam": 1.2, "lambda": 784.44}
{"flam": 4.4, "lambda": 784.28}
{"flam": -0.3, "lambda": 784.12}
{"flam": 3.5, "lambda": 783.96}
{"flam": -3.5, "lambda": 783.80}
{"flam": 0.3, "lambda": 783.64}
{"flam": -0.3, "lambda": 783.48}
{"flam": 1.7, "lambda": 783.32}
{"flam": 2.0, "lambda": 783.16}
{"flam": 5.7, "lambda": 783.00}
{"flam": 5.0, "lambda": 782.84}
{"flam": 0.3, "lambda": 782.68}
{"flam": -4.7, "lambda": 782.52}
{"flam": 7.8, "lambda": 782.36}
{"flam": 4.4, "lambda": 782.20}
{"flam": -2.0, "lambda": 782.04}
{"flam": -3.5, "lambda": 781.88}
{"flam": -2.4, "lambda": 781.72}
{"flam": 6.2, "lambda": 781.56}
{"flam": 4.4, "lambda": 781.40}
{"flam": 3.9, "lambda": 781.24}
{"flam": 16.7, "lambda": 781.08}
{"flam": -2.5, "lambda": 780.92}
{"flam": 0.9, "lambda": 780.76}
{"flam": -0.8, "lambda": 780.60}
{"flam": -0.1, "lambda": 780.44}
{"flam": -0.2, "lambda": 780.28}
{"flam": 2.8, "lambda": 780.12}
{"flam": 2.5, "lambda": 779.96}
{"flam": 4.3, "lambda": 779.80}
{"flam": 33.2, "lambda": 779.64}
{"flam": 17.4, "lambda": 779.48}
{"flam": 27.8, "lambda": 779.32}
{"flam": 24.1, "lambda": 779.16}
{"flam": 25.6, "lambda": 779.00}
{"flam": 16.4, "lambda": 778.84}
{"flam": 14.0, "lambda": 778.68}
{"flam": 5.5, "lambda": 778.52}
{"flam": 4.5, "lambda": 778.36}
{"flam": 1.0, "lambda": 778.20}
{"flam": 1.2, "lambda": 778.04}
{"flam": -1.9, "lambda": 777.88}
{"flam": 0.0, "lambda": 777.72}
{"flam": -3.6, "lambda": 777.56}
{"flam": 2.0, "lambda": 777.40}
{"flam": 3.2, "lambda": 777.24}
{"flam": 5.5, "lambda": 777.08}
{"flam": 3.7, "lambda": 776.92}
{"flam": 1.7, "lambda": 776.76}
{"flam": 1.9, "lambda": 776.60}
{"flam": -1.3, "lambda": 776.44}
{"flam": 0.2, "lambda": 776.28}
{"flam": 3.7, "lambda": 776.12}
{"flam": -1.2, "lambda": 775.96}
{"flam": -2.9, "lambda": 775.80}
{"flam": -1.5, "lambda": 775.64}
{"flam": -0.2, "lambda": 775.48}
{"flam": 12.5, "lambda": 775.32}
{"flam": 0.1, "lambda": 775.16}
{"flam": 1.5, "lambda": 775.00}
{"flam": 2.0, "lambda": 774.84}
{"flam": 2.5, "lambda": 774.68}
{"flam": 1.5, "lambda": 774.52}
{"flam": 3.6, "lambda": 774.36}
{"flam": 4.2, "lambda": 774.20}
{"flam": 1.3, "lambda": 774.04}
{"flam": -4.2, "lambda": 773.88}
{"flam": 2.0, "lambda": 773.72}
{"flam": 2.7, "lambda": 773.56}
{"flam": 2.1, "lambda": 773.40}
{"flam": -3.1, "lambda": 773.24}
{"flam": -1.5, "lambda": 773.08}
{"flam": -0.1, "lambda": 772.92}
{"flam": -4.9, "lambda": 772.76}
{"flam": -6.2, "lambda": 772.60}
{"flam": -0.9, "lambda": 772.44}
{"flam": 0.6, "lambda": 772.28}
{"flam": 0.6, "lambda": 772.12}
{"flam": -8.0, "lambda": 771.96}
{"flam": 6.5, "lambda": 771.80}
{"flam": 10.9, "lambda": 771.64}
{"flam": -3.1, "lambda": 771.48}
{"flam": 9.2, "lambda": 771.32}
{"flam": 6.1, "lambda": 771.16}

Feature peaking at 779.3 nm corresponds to [O II]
